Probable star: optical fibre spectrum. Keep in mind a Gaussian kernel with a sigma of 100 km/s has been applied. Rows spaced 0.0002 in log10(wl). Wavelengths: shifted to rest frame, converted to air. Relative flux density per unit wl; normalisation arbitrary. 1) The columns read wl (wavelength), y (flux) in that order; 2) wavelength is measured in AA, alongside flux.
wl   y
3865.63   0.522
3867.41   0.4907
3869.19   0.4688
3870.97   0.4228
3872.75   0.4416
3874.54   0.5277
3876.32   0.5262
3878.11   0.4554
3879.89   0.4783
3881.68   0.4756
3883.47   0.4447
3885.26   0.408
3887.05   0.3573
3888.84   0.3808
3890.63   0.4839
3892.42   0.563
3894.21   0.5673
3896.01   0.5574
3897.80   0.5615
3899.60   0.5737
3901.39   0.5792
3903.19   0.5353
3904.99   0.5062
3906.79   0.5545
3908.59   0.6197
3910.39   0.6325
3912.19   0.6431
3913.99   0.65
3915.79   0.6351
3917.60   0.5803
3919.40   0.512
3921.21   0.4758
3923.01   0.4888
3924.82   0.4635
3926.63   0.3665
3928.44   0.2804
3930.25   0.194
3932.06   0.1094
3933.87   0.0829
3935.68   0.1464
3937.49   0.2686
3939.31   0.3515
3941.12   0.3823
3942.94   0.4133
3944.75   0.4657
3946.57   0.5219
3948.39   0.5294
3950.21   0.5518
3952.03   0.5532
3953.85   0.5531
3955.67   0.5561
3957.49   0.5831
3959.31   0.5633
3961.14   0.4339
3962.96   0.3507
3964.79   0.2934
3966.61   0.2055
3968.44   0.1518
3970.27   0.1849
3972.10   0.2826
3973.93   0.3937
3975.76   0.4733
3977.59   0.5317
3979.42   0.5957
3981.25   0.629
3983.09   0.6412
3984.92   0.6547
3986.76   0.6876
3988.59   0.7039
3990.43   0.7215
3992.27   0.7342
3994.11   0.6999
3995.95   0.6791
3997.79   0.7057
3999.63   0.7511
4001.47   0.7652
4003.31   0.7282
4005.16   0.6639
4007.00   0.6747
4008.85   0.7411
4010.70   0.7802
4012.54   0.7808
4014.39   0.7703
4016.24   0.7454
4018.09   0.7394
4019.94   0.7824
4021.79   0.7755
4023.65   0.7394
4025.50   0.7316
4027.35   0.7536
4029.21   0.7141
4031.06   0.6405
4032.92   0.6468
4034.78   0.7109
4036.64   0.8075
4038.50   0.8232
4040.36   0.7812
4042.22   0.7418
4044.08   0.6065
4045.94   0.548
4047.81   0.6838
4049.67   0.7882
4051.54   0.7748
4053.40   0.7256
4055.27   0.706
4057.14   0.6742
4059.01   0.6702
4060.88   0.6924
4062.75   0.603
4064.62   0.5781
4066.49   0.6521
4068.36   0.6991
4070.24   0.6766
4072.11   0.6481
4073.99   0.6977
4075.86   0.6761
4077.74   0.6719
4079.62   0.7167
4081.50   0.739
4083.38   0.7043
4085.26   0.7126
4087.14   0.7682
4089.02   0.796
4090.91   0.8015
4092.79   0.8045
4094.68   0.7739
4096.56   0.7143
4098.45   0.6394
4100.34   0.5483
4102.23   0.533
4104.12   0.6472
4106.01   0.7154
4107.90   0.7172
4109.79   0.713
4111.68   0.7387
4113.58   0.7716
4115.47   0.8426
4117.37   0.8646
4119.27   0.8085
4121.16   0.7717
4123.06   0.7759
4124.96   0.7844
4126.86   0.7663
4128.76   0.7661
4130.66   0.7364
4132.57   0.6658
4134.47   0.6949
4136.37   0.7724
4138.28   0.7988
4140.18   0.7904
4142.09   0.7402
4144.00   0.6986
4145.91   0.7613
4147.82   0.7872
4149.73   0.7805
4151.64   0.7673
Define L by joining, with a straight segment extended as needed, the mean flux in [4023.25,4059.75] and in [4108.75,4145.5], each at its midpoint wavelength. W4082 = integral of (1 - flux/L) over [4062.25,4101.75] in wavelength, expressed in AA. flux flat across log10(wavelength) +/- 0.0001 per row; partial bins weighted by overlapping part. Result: 2.2 AA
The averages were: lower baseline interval 0.713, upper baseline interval 0.763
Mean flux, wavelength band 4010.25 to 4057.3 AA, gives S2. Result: 0.73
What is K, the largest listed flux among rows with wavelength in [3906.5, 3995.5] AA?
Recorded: 0.7342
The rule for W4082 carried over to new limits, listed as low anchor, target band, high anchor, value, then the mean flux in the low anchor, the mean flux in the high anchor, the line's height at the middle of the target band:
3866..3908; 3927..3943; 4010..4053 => 9.25 AA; 0.495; 0.733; 0.574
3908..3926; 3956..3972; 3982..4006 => 7.33 AA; 0.566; 0.702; 0.649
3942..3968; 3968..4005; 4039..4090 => -4.02 AA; 0.464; 0.695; 0.53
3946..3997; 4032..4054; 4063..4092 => -2.71 AA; 0.517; 0.701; 0.641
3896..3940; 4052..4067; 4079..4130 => 0.06 AA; 0.453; 0.739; 0.67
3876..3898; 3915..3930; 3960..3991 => 0.35 AA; 0.478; 0.465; 0.473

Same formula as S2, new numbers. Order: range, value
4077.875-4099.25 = 0.741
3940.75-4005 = 0.537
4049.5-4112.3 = 0.696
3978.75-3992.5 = 0.669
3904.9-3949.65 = 0.434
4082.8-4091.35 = 0.756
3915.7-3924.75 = 0.523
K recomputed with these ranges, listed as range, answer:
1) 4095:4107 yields 0.7154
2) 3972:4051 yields 0.8232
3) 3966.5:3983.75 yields 0.6412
